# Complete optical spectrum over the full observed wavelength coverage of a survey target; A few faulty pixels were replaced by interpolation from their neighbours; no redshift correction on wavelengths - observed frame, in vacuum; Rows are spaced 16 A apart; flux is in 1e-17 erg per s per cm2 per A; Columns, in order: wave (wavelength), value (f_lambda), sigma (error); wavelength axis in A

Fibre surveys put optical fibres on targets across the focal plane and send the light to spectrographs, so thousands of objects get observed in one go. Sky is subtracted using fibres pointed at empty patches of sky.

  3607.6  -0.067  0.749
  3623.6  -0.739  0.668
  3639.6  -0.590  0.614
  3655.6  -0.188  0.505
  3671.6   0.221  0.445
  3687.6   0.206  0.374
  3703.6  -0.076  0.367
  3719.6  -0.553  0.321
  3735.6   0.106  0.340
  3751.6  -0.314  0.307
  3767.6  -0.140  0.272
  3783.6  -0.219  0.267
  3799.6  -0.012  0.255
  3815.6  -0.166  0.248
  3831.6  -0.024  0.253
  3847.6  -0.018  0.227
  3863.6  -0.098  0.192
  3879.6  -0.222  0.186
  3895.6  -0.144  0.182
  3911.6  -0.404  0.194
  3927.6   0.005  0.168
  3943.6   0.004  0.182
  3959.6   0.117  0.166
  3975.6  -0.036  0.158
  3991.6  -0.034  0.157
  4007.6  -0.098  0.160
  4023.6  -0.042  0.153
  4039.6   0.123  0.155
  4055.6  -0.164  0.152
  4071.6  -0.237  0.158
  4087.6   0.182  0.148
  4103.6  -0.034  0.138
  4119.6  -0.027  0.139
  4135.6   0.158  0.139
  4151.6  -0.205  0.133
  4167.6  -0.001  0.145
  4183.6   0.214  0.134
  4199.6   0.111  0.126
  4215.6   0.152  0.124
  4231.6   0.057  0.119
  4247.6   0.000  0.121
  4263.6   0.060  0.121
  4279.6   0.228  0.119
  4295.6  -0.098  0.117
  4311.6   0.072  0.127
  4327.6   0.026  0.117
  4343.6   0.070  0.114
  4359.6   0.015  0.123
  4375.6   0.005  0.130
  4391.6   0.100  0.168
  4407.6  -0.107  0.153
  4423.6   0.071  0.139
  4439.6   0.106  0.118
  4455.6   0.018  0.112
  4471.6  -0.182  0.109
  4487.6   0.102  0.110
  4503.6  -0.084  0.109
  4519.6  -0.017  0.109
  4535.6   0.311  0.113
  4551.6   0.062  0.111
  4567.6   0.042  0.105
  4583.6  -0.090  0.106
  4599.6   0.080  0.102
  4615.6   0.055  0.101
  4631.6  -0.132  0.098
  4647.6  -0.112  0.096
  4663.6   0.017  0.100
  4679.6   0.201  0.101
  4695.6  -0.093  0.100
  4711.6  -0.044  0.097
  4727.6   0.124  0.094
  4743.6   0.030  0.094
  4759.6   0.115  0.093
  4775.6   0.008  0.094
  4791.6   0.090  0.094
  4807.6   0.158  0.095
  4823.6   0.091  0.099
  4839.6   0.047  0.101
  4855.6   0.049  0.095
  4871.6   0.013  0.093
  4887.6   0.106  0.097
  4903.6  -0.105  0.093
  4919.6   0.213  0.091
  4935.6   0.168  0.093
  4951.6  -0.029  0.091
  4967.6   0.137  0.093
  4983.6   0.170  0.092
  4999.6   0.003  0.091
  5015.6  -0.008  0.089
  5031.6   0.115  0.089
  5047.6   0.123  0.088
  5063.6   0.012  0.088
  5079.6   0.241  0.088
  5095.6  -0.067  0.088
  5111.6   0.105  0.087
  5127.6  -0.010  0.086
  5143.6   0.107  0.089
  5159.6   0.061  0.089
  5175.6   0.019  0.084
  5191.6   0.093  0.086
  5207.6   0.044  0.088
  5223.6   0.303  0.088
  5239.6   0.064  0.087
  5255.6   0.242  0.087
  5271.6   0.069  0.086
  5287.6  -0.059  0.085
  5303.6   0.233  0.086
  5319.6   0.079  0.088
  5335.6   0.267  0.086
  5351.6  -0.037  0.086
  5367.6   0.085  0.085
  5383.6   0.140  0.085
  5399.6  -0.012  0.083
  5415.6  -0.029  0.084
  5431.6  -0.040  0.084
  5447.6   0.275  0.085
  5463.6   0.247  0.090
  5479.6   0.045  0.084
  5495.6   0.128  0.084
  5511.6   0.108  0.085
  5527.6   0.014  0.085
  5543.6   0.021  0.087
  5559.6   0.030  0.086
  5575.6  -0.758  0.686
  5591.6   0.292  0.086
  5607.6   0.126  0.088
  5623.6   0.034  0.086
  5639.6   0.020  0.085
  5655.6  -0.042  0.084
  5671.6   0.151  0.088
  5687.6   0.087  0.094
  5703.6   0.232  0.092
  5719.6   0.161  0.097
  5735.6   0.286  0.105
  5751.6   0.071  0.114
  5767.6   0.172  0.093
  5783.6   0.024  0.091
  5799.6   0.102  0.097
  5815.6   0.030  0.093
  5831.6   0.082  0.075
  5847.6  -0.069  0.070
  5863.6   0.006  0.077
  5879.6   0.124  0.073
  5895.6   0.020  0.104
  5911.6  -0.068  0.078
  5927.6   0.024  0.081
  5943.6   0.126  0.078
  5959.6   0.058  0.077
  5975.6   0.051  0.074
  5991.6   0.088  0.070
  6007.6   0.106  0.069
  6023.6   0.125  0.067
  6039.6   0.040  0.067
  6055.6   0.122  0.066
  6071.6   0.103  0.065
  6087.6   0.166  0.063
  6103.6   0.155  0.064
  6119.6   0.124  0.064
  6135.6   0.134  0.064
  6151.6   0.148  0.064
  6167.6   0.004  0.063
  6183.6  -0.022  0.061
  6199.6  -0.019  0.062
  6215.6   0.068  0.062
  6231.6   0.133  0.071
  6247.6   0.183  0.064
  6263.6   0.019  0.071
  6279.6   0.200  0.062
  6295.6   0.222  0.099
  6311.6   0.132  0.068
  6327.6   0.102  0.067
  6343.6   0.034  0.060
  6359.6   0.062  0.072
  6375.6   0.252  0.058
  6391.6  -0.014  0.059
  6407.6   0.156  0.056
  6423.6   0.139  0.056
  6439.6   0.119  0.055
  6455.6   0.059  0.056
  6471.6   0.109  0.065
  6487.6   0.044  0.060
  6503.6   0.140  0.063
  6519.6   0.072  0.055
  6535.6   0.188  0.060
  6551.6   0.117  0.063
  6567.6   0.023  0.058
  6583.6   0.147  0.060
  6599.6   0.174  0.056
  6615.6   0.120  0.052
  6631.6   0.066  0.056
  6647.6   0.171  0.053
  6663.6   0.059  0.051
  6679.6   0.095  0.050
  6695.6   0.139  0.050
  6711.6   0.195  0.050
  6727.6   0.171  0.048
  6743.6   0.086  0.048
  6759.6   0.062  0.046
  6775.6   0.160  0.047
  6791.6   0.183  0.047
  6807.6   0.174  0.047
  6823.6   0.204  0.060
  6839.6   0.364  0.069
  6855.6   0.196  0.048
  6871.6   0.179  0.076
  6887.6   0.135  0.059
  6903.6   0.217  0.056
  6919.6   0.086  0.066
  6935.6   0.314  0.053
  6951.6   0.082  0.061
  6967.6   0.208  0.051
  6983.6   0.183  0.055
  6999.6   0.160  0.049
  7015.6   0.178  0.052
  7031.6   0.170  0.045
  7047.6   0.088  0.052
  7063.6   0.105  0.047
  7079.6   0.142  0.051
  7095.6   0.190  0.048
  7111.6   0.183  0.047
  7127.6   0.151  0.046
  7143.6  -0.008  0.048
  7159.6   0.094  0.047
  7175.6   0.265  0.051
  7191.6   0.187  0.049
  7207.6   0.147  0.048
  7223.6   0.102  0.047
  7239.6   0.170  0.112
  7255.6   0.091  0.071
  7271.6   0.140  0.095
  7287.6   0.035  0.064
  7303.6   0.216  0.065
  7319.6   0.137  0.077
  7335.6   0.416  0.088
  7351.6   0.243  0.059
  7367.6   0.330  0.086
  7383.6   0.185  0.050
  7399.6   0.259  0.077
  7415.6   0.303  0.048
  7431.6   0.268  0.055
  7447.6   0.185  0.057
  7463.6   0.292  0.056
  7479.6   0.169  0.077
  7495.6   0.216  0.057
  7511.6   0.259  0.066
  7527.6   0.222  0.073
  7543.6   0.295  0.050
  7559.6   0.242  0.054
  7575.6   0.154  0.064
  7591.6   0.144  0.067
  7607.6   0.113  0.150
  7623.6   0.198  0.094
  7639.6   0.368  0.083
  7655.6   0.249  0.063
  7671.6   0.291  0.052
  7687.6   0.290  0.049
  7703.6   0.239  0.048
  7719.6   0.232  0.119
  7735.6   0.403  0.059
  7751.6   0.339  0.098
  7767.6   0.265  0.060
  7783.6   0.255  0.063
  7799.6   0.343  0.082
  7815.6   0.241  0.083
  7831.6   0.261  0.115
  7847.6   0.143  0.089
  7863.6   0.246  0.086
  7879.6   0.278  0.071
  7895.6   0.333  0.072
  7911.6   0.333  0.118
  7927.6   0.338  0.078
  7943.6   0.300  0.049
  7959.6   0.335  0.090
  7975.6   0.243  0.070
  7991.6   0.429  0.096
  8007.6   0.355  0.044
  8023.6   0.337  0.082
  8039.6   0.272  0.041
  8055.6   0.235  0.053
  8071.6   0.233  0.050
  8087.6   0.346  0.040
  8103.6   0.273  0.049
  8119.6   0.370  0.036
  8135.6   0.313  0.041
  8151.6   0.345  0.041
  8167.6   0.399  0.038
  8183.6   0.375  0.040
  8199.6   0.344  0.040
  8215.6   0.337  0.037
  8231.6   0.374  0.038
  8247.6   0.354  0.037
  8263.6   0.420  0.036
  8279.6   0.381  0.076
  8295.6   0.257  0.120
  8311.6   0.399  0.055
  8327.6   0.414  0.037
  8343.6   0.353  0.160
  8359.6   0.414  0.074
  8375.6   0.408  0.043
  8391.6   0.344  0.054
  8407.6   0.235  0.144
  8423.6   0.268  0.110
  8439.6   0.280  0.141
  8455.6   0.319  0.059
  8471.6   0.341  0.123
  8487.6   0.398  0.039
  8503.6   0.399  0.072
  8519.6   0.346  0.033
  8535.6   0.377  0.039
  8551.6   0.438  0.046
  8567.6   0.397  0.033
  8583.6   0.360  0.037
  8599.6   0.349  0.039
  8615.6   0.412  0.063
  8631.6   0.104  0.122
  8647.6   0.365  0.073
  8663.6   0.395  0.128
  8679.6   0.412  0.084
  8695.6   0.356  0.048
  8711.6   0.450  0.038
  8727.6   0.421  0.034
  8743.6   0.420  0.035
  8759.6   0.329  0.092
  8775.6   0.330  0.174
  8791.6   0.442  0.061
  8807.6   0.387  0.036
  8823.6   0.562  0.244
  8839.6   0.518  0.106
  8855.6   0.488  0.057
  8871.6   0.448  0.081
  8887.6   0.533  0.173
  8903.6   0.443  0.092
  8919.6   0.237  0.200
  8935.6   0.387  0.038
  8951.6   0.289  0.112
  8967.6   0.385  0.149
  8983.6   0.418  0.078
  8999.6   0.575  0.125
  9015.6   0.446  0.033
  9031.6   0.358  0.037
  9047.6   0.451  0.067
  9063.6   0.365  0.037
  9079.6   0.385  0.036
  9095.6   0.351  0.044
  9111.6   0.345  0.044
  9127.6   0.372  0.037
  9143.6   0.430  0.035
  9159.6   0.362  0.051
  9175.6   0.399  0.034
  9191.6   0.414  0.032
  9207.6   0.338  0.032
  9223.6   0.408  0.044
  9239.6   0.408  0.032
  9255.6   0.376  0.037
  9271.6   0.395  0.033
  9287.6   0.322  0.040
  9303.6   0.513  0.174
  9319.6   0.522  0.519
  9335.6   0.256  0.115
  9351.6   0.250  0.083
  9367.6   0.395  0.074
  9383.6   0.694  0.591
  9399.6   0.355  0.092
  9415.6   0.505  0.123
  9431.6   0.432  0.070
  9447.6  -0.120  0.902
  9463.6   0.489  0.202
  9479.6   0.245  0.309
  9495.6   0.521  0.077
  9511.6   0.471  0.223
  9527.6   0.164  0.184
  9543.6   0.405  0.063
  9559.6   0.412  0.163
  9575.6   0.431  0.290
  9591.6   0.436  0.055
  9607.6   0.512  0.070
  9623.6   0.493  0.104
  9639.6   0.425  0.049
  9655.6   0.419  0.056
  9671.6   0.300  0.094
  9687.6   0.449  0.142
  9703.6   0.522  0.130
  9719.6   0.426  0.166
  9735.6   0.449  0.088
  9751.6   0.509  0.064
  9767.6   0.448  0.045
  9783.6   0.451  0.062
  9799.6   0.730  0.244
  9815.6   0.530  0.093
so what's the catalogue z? 0.835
